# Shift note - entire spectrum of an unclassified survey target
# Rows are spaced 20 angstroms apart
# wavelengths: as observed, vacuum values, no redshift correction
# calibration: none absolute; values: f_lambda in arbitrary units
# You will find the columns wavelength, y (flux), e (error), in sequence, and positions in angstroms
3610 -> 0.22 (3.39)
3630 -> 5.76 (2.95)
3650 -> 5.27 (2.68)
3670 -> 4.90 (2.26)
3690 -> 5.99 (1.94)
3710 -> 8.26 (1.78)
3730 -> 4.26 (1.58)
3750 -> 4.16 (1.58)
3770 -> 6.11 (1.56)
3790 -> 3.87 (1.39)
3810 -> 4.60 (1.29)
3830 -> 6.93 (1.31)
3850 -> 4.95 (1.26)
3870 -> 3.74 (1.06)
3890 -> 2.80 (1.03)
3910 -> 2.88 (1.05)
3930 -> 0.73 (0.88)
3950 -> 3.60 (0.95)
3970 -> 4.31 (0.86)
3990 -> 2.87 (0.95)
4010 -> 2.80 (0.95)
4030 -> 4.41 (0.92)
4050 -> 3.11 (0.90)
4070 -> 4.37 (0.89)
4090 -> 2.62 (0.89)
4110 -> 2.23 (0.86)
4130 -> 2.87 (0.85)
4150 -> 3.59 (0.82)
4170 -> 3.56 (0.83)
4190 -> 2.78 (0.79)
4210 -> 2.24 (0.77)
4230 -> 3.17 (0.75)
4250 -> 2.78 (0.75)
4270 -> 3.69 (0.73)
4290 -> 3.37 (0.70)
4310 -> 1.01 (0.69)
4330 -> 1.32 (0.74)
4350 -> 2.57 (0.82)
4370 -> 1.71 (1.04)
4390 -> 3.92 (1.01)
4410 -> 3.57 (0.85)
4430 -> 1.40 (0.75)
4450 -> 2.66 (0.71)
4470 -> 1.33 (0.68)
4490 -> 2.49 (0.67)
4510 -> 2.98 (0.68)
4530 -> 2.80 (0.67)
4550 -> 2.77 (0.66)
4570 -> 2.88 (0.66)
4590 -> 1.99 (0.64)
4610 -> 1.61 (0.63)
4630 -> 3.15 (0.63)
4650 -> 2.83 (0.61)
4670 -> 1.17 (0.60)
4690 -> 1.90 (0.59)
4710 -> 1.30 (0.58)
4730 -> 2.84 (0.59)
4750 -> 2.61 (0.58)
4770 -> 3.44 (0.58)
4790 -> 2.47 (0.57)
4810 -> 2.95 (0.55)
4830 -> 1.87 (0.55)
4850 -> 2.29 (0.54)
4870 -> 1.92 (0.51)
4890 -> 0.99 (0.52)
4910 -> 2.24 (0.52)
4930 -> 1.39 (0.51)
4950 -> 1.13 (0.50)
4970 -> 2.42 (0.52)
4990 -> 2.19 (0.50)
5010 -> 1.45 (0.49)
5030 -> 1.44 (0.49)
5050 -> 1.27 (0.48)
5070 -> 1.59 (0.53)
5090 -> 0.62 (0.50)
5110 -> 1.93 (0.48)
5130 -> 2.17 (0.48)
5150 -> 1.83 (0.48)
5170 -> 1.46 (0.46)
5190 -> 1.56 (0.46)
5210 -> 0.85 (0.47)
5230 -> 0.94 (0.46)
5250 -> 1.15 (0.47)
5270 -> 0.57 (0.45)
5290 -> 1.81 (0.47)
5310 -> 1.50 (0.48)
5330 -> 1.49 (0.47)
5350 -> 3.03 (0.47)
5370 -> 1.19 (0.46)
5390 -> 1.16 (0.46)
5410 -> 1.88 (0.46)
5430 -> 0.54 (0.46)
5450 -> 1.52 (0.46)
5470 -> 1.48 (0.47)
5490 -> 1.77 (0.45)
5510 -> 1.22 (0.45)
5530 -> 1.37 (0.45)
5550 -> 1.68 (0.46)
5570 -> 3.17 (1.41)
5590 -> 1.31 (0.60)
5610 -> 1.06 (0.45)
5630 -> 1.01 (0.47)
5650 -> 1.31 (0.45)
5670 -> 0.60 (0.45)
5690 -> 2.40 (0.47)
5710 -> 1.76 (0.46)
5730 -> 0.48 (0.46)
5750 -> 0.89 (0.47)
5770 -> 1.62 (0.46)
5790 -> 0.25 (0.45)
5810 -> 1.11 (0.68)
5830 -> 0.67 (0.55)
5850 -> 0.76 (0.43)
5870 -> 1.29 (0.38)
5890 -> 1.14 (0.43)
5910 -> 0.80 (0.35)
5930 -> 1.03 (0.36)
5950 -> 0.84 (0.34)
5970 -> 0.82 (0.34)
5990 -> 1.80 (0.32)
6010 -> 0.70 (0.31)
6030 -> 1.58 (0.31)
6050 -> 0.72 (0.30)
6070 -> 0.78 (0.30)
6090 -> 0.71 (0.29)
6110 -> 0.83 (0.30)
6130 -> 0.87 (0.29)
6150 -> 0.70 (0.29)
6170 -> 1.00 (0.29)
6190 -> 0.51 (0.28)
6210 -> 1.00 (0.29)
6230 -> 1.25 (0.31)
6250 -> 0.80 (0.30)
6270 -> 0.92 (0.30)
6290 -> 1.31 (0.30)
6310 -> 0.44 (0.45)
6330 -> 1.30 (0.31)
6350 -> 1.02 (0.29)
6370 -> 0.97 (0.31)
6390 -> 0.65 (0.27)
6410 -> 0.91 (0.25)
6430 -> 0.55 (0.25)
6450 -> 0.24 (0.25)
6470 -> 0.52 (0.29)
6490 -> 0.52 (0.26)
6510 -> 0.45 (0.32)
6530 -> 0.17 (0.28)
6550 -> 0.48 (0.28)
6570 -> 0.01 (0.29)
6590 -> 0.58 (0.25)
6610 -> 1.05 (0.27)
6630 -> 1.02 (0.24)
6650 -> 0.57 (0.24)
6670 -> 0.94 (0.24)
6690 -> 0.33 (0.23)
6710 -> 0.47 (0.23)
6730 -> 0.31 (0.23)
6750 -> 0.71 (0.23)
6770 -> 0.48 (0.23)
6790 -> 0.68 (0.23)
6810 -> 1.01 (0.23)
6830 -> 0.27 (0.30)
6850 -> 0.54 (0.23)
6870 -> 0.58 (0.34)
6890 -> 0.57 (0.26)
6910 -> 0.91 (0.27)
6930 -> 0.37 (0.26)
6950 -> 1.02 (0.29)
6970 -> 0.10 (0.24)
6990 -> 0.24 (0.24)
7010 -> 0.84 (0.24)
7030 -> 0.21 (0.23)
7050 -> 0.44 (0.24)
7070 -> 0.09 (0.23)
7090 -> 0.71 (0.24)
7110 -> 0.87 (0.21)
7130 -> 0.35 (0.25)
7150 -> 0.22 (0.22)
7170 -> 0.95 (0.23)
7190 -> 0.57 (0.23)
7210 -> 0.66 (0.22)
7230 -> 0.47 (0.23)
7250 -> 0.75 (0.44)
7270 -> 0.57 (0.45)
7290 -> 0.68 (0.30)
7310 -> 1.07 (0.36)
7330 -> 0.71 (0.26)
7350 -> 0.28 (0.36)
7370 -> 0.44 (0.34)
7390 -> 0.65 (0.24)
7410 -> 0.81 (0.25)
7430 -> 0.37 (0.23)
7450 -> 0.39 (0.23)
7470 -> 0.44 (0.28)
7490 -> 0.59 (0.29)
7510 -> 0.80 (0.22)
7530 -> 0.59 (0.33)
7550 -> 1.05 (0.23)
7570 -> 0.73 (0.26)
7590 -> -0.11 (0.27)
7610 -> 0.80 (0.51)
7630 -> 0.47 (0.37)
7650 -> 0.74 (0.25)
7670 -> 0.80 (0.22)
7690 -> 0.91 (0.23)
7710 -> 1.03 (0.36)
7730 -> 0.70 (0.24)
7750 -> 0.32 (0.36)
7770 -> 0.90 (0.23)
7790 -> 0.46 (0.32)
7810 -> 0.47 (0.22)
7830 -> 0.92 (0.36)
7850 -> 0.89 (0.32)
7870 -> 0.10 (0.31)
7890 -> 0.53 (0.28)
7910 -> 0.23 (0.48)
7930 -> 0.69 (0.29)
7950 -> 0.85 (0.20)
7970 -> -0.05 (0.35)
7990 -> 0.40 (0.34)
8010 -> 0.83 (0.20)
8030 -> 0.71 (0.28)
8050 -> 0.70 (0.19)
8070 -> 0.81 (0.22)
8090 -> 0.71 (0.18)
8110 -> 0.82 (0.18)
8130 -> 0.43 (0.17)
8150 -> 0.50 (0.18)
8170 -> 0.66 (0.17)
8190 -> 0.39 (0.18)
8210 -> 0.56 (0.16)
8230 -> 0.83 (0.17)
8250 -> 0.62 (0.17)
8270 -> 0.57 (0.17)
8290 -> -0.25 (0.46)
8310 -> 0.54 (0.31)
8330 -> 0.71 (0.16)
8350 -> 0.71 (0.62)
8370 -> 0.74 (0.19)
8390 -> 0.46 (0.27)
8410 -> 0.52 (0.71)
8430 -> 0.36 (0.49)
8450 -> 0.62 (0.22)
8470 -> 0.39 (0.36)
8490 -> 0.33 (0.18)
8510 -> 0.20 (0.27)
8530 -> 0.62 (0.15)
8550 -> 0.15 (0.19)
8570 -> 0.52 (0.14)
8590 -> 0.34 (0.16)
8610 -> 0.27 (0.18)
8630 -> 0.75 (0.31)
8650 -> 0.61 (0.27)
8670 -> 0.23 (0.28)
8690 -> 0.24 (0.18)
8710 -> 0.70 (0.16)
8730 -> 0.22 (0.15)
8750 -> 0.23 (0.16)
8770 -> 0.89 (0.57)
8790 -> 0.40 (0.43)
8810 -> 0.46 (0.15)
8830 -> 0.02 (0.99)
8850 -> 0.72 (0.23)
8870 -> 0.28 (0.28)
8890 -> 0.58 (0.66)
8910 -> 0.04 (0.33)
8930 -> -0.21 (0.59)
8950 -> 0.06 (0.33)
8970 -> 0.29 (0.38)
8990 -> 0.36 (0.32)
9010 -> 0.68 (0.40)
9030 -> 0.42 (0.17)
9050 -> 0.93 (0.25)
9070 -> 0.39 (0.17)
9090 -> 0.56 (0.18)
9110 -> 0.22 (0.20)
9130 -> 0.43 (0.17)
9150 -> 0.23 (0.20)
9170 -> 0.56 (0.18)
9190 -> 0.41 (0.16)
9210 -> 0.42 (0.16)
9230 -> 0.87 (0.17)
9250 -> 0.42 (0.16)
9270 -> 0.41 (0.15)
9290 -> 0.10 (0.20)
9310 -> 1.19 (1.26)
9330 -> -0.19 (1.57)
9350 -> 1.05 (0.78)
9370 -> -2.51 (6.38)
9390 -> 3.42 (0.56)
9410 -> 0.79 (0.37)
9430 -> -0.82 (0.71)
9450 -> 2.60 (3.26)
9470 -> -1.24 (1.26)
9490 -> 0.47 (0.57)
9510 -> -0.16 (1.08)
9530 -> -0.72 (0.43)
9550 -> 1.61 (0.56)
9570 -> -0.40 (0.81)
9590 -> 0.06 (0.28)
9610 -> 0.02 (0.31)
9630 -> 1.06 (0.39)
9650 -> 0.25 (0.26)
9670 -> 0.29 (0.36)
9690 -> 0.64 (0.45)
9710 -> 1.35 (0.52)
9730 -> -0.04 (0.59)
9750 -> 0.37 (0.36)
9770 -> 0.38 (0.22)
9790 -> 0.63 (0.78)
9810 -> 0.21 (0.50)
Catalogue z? 1.52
